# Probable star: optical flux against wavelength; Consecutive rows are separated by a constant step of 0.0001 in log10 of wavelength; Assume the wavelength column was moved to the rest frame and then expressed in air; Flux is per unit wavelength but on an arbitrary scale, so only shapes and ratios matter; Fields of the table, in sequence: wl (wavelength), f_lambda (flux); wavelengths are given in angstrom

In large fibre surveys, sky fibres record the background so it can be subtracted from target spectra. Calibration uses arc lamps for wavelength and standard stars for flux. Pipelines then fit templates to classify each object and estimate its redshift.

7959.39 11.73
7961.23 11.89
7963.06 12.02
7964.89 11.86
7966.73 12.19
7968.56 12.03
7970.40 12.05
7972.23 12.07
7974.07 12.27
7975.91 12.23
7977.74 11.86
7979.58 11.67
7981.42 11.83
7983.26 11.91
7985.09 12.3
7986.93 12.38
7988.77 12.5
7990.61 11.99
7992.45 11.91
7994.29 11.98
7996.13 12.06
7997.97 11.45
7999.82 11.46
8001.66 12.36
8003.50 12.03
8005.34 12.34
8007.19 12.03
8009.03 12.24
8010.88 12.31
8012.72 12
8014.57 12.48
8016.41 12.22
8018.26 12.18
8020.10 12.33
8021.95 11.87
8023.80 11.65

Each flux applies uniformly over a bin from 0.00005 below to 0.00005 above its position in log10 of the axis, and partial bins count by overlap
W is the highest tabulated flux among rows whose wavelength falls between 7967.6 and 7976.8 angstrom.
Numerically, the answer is 12.27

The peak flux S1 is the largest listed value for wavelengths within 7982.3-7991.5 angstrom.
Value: 12.5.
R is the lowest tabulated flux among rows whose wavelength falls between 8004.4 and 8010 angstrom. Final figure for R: 12.03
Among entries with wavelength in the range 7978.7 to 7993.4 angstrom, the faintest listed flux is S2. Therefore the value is 11.67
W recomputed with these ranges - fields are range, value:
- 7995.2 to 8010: 12.36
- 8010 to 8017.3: 12.48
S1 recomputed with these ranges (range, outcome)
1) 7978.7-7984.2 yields 11.91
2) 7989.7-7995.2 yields 11.99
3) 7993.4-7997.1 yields 12.06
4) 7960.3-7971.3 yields 12.19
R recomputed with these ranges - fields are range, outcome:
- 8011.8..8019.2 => 12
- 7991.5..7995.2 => 11.91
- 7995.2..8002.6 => 11.45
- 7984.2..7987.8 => 12.3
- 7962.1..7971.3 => 11.86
